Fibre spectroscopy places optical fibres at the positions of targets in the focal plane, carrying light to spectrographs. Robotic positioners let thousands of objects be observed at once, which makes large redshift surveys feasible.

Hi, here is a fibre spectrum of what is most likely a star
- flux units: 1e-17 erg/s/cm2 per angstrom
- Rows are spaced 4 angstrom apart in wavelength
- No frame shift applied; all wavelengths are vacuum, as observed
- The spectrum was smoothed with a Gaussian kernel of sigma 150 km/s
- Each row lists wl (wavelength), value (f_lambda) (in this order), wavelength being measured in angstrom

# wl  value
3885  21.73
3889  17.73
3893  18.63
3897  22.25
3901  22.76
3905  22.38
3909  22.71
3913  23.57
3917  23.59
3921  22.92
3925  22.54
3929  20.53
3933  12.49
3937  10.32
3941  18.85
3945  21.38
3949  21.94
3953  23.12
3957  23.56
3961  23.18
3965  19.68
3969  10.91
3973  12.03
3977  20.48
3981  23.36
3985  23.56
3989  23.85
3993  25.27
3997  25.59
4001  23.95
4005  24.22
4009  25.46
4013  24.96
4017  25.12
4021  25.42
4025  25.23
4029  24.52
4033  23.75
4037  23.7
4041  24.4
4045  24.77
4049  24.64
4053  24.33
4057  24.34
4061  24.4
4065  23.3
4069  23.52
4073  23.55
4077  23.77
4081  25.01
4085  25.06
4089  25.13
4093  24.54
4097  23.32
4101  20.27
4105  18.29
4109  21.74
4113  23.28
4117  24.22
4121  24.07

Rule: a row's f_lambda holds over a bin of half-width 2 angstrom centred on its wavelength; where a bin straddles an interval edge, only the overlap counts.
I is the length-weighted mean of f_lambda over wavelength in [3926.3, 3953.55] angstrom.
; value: 18.2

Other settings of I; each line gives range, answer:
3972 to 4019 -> 23.4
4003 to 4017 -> 24.9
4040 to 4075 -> 24.1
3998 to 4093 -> 24.5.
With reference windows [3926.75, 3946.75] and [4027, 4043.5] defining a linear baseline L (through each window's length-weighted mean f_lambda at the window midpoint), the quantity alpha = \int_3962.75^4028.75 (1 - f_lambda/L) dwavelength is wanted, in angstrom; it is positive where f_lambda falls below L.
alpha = -3.8 angstrom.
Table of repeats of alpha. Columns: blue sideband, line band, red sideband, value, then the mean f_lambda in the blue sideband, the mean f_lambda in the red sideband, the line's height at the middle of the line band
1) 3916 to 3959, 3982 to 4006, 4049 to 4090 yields -2.8 angstrom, 20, 24.2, 21.8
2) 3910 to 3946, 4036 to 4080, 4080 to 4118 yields -3.8 angstrom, 19.6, 23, 22.2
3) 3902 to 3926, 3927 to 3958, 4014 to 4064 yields 5.9 angstrom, 23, 24.5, 23.3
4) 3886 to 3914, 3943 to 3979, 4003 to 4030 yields 5.6 angstrom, 21.4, 25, 23.3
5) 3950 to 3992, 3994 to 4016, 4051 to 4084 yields -3.1 angstrom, 20.5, 24.1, 21.8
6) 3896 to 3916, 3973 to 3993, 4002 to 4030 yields 1.9 angstrom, 22.8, 25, 24.3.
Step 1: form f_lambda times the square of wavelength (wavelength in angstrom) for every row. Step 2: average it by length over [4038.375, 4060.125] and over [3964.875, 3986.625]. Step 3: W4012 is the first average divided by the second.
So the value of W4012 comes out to 1.4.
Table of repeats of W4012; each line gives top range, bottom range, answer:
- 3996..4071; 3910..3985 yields 1.29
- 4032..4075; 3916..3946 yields 1.36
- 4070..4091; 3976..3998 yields 1.08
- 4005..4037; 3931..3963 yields 1.33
